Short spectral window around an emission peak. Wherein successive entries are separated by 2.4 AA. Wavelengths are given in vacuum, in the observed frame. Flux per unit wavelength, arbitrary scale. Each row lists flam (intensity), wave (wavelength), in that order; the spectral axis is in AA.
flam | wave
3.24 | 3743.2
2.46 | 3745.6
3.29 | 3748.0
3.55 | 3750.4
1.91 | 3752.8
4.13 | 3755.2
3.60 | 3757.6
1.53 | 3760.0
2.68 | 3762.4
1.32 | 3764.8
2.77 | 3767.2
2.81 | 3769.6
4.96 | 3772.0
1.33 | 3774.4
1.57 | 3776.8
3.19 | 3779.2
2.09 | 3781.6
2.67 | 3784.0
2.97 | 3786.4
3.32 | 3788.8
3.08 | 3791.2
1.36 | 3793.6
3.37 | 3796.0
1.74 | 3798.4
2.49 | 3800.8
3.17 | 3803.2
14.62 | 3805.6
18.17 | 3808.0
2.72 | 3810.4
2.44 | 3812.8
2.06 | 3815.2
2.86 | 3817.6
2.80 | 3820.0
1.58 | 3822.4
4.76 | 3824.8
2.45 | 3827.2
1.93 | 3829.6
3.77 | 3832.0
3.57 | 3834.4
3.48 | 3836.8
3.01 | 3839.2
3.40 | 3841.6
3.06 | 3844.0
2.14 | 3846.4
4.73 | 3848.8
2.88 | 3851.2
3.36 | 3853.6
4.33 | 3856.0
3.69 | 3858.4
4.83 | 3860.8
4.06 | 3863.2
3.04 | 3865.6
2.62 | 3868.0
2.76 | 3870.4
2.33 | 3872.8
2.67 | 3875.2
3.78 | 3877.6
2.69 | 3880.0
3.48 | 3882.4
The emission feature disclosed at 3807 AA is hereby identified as [O II]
